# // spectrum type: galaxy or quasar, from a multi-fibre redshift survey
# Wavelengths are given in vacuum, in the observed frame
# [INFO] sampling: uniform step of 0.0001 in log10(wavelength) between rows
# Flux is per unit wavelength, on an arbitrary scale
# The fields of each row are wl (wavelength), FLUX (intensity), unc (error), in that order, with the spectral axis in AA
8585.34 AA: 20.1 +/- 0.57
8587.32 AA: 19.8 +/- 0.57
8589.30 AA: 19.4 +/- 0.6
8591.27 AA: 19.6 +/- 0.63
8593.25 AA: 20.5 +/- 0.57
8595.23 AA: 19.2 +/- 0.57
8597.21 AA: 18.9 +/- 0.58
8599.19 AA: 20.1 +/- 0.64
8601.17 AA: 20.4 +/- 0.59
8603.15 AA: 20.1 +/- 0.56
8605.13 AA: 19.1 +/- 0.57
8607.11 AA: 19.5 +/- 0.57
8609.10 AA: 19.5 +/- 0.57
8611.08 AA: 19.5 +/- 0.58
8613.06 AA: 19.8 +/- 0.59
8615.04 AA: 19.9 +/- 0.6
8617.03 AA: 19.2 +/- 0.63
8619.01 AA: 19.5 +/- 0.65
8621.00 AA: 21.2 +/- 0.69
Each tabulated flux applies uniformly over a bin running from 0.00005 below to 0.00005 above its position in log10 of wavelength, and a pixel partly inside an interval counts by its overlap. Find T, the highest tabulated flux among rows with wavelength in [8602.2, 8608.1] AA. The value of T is 20.1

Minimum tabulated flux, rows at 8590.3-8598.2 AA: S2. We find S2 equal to 18.9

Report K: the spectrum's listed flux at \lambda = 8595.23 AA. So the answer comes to 19.2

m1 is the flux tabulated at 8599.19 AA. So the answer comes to 20.1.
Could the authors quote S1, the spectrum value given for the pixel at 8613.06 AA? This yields 19.8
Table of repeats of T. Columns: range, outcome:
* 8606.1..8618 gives 19.9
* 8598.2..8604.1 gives 20.4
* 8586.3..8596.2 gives 20.5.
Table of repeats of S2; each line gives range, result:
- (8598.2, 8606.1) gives 19.1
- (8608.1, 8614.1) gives 19.5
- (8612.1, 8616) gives 19.8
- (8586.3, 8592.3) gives 19.4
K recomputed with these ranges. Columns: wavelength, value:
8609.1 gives 19.5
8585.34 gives 20.1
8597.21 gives 18.9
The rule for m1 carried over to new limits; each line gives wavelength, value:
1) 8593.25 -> 20.5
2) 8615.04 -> 19.9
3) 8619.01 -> 19.5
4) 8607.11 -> 19.5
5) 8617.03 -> 19.2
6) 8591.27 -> 19.6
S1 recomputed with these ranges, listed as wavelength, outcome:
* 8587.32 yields 19.8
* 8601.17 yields 20.4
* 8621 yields 21.2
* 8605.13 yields 19.1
